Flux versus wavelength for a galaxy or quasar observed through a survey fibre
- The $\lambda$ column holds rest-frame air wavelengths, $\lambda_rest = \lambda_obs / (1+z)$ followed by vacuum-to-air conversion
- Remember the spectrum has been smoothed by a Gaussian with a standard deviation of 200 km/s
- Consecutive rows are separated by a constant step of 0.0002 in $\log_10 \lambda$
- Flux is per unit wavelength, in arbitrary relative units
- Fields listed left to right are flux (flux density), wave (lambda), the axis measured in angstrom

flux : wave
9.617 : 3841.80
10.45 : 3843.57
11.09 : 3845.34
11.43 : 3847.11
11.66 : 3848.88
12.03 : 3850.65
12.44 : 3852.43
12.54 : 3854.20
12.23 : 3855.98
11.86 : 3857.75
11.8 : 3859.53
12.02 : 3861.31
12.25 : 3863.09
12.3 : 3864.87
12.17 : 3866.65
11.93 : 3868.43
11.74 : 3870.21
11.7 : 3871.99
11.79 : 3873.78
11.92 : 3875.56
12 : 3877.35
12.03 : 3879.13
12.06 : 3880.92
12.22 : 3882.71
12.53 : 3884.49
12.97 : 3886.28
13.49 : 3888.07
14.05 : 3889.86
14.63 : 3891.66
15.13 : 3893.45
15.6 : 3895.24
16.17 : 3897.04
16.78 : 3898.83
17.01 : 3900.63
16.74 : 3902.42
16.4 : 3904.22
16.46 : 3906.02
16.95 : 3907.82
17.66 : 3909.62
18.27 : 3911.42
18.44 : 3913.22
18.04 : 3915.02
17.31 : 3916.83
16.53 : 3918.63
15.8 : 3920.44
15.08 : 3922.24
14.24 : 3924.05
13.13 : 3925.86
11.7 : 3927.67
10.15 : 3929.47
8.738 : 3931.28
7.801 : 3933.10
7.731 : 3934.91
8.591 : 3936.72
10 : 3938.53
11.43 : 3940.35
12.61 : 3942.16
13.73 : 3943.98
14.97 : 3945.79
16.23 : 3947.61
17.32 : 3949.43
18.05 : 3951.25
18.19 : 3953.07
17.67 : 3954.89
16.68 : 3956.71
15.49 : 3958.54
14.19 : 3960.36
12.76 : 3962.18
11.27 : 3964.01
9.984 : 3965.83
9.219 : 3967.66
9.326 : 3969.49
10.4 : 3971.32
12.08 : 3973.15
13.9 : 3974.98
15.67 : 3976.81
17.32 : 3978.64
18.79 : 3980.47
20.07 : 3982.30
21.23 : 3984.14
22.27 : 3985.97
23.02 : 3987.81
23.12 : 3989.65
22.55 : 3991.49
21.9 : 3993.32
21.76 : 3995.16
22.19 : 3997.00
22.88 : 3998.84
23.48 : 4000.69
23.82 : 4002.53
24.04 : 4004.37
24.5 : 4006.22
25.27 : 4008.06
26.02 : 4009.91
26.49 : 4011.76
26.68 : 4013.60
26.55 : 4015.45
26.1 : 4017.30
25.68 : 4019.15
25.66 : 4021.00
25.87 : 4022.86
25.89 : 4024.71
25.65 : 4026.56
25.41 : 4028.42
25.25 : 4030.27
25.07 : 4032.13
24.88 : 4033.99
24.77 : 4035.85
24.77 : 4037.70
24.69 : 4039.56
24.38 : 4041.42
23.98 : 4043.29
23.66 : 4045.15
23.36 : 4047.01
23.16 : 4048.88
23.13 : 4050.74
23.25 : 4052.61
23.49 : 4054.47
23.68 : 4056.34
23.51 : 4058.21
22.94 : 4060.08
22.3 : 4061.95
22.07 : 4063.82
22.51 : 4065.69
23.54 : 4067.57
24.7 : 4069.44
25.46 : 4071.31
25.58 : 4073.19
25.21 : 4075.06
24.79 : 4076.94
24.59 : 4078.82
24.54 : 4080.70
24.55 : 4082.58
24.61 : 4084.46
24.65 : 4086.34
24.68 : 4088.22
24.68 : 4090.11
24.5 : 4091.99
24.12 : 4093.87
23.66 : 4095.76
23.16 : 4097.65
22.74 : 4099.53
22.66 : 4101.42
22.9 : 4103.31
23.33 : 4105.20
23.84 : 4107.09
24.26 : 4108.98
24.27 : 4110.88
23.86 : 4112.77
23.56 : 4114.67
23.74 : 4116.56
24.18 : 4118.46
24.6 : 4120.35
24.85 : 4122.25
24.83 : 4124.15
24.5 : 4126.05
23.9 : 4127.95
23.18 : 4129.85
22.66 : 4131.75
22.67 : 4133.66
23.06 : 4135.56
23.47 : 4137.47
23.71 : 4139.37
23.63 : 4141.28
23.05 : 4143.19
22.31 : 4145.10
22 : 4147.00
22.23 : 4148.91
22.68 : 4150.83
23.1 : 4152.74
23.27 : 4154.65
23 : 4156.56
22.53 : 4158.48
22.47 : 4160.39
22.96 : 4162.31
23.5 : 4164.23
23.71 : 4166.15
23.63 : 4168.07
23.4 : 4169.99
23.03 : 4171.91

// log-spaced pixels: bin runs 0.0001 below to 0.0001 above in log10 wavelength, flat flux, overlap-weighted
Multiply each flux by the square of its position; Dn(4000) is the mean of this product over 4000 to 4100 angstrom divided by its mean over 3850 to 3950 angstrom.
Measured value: 1.95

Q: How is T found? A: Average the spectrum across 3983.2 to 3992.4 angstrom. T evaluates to 22.4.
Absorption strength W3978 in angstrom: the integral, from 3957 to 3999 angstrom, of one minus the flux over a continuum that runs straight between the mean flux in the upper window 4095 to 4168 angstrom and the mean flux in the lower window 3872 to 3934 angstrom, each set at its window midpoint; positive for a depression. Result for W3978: 1.2 angstrom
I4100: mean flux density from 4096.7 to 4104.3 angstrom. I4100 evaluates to 22.9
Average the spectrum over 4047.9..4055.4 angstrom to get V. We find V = 23.3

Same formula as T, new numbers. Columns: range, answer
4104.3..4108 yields 23.6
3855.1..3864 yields 12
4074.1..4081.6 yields 24.8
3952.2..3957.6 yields 17.5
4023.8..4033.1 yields 25.4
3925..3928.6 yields 12.4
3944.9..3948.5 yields 15.6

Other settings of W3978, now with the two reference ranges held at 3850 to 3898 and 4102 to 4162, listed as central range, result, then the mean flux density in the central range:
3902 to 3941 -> 1.7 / 13.9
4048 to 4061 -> -2.0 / 23.3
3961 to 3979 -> 5.0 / 12.1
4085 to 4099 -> -1.6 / 24.2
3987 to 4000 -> -3.6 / 22.5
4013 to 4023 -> -4.0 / 26.1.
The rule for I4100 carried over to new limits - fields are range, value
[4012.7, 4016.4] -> 26.6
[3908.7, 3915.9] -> 18.1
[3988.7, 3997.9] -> 22.3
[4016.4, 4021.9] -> 25.8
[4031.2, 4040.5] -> 24.8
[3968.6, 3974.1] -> 10.6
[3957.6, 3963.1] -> 14.1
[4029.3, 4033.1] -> 25.2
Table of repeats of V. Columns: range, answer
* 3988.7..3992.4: 22.8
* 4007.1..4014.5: 26.1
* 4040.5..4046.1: 24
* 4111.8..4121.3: 24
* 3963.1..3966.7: 10.7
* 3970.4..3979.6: 13.9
